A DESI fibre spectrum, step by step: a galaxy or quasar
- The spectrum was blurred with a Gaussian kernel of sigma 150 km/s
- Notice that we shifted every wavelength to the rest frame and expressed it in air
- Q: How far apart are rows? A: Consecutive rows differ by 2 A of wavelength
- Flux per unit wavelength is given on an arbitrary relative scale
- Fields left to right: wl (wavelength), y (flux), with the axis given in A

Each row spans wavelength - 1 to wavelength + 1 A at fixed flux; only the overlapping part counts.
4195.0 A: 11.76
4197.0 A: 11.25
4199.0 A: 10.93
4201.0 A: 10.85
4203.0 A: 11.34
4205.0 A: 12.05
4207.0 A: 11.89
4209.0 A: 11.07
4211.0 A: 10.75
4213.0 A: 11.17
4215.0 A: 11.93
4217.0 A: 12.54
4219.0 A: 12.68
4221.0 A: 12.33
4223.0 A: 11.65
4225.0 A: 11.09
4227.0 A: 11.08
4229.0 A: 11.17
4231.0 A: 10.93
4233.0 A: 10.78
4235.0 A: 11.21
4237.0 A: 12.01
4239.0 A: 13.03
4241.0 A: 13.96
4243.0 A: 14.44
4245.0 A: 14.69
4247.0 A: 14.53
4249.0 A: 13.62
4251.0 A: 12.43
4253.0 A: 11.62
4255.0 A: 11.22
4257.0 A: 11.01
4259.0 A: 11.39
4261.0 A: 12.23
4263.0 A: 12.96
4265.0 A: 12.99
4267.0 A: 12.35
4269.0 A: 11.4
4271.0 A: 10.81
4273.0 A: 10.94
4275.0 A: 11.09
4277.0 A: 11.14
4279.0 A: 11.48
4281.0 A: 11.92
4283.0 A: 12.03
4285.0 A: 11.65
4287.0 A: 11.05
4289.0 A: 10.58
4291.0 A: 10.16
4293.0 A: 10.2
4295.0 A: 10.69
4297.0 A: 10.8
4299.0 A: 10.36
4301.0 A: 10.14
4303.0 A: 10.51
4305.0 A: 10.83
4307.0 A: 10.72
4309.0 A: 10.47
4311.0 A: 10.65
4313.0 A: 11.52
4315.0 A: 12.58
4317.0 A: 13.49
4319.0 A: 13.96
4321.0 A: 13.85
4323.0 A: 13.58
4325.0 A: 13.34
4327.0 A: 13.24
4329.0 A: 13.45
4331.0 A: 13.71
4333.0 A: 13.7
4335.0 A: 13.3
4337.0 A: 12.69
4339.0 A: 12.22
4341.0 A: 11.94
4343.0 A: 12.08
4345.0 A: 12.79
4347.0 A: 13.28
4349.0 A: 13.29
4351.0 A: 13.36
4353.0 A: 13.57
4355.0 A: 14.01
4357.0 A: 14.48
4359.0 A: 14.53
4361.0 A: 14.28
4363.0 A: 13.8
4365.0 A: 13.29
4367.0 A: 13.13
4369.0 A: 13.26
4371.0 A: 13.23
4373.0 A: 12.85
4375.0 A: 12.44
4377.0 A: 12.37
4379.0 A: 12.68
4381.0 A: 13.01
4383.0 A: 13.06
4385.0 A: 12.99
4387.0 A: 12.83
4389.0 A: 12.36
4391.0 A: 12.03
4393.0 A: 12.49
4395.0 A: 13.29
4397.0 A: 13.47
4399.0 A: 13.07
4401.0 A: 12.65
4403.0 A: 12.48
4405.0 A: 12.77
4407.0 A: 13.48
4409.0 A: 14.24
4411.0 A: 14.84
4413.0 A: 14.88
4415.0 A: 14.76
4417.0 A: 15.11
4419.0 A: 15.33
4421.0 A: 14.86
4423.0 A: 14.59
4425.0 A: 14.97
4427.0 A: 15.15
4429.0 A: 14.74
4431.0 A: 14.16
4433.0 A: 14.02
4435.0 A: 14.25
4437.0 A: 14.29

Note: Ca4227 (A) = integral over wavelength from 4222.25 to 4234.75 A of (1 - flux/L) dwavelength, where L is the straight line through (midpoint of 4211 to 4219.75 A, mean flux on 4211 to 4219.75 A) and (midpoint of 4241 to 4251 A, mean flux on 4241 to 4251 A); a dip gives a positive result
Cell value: 1.68 A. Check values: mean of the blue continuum 11.9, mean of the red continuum 14.1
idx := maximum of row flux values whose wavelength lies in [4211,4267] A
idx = 14.69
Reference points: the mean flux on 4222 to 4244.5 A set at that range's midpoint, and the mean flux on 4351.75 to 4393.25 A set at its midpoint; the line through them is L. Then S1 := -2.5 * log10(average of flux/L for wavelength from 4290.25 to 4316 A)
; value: 0.17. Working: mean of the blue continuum 12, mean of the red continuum 13.2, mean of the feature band 10.7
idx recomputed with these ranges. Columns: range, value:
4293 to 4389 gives 14.53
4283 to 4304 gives 12.03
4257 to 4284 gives 12.99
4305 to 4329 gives 13.96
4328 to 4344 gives 13.71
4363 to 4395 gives 13.8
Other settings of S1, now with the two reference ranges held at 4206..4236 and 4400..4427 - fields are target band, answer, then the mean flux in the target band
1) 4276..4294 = 0.117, 11.1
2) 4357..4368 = -0.027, 13.9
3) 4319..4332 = -0.047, 13.6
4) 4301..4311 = 0.199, 10.6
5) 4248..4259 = 0.002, 11.9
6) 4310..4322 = 0.016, 12.7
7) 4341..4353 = 0.031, 12.9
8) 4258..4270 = -0.010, 12.2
